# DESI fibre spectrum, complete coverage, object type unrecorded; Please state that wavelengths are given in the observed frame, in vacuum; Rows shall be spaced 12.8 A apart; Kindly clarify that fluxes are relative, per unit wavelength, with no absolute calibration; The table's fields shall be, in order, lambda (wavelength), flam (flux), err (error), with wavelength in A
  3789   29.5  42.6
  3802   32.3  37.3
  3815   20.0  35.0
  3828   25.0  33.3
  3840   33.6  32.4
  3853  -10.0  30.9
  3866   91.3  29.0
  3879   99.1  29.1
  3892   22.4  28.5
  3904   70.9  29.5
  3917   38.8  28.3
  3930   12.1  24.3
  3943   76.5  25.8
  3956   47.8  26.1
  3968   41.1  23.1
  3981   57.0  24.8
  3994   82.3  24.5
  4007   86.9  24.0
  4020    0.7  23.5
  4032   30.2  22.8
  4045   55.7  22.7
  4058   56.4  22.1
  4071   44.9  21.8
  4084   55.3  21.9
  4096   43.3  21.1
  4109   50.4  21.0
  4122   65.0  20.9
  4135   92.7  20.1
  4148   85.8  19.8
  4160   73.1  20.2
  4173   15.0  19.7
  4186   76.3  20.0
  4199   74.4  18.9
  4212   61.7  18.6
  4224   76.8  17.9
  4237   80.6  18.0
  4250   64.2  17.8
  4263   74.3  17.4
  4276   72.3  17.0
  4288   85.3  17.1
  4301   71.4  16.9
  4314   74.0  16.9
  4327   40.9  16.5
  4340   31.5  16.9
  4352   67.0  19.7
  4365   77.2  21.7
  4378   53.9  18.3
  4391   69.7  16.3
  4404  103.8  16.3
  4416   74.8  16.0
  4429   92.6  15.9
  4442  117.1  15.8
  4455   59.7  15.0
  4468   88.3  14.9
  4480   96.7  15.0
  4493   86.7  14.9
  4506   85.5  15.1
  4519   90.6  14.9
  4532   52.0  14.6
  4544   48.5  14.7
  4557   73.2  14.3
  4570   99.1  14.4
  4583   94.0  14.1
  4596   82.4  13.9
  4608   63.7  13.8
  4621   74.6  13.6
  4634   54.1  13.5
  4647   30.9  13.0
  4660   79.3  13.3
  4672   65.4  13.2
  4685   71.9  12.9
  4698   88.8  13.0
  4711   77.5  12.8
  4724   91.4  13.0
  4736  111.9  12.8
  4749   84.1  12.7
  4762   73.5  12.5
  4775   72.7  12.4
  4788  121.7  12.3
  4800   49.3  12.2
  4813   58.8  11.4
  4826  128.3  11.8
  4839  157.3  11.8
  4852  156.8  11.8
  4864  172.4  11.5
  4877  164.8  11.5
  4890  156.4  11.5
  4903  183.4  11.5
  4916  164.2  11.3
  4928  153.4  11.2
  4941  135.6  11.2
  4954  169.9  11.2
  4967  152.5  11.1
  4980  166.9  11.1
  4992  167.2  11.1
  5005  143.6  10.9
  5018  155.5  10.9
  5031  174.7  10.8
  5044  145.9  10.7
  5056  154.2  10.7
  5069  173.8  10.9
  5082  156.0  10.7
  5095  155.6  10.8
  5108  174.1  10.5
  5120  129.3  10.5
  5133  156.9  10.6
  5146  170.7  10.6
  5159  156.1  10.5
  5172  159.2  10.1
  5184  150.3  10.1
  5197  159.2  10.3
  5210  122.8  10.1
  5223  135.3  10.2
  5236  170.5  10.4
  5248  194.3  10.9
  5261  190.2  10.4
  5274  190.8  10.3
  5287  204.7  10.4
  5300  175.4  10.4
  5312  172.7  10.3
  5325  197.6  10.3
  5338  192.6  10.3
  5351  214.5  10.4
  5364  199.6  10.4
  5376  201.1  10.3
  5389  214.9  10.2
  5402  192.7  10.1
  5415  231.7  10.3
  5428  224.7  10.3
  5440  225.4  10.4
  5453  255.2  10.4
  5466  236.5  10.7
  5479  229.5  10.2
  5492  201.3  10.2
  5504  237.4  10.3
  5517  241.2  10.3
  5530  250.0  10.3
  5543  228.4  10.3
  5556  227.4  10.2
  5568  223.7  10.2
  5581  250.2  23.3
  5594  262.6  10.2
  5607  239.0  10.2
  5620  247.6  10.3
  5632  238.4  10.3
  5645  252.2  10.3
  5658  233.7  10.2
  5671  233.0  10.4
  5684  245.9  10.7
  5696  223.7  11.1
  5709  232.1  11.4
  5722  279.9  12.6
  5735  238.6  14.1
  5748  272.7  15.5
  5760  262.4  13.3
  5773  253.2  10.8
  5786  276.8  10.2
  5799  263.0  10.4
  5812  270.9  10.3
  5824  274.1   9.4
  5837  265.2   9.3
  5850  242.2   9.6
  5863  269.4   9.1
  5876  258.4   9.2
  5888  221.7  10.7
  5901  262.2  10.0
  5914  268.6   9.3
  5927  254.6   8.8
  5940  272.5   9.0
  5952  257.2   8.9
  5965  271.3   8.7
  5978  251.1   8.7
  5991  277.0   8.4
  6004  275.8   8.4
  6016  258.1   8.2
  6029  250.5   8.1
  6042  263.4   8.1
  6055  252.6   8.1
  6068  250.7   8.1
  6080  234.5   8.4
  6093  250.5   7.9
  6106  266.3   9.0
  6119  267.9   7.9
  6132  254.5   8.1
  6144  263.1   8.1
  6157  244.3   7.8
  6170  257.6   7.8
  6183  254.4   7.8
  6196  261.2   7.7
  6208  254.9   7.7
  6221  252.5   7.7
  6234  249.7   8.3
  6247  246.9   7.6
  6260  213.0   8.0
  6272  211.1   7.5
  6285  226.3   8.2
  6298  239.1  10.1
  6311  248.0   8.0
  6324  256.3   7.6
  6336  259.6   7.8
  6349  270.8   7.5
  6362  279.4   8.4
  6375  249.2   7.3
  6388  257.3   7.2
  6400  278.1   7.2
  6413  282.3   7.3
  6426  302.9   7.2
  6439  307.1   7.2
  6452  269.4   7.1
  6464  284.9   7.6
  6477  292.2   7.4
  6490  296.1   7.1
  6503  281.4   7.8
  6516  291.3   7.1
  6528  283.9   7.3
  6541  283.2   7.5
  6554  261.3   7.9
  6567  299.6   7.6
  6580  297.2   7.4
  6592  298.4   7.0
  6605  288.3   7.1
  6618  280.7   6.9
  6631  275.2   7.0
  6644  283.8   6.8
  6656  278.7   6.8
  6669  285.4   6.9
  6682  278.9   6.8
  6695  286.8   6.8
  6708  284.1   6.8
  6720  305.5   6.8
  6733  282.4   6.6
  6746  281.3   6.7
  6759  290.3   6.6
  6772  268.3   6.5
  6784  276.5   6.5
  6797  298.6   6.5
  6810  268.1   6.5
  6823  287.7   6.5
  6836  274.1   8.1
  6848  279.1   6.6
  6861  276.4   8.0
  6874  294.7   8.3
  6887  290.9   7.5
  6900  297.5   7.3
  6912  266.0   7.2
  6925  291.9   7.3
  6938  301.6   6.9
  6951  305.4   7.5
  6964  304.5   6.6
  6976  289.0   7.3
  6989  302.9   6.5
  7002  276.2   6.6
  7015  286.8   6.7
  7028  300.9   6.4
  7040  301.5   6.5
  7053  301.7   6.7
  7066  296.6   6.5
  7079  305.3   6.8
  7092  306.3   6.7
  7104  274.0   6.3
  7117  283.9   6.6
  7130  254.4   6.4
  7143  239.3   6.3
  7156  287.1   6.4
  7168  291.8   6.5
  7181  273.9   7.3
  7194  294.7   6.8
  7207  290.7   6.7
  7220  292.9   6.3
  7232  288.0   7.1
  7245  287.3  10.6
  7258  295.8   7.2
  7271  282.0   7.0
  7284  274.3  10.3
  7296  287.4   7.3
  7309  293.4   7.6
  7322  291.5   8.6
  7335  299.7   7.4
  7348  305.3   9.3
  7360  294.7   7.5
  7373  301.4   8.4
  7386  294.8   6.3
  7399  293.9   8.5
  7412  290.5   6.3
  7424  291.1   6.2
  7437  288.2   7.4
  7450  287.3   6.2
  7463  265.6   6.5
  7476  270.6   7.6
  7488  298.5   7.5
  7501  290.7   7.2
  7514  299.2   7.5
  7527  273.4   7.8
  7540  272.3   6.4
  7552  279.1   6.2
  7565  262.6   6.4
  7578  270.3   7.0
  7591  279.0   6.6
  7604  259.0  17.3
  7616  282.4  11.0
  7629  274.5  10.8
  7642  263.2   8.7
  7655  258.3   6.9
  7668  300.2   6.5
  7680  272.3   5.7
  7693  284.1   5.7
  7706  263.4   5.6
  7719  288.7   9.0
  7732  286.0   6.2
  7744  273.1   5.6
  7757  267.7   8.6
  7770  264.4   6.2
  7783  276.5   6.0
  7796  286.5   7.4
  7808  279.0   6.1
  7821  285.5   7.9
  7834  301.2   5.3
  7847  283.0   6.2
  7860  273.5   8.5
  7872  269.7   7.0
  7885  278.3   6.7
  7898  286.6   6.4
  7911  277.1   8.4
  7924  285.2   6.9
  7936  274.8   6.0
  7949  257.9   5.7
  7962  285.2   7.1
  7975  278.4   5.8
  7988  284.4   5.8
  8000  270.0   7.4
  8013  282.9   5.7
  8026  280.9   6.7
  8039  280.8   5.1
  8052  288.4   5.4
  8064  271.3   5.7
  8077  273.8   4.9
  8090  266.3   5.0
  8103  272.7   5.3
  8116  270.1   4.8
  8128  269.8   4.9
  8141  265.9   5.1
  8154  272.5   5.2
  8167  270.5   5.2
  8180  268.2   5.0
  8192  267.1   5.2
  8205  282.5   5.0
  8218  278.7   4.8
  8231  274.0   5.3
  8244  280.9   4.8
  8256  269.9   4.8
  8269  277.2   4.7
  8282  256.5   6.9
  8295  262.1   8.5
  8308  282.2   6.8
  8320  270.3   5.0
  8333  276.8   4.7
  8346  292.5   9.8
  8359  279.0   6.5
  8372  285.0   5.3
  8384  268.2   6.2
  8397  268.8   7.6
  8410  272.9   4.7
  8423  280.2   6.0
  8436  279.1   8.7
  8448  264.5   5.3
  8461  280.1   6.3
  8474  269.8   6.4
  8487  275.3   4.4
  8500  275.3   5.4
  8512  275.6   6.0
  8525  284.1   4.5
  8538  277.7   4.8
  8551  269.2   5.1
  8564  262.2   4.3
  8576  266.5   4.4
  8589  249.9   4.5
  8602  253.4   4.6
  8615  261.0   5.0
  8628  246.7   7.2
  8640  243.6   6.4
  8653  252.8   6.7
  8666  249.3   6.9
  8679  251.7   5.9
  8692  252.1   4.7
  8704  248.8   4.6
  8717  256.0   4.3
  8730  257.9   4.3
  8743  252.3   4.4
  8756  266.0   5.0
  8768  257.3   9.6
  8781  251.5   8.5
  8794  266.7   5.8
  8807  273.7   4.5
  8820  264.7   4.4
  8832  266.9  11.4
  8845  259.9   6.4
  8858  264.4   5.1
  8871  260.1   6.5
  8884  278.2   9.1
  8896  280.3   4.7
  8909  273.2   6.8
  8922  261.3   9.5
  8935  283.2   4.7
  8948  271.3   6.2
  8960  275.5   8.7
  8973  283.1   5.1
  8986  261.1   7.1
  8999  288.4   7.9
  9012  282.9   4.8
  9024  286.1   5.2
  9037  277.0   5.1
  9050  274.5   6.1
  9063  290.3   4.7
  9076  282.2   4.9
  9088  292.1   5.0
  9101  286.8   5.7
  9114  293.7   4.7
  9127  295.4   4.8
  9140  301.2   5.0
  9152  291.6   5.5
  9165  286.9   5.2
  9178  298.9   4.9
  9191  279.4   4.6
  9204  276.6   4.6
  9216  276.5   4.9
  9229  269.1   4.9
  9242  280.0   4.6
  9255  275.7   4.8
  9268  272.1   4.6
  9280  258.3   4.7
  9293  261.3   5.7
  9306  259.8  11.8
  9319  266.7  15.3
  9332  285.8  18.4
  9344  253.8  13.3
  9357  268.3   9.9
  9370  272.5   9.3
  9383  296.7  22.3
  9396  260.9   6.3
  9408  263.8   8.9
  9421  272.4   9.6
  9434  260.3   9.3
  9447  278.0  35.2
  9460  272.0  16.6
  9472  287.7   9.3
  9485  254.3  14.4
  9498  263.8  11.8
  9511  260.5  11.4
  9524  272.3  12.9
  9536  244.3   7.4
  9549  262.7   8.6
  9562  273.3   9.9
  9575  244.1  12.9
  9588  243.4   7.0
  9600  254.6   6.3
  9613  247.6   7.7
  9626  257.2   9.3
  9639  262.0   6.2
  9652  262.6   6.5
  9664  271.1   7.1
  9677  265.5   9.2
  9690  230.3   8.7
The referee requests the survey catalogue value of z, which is 0.211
